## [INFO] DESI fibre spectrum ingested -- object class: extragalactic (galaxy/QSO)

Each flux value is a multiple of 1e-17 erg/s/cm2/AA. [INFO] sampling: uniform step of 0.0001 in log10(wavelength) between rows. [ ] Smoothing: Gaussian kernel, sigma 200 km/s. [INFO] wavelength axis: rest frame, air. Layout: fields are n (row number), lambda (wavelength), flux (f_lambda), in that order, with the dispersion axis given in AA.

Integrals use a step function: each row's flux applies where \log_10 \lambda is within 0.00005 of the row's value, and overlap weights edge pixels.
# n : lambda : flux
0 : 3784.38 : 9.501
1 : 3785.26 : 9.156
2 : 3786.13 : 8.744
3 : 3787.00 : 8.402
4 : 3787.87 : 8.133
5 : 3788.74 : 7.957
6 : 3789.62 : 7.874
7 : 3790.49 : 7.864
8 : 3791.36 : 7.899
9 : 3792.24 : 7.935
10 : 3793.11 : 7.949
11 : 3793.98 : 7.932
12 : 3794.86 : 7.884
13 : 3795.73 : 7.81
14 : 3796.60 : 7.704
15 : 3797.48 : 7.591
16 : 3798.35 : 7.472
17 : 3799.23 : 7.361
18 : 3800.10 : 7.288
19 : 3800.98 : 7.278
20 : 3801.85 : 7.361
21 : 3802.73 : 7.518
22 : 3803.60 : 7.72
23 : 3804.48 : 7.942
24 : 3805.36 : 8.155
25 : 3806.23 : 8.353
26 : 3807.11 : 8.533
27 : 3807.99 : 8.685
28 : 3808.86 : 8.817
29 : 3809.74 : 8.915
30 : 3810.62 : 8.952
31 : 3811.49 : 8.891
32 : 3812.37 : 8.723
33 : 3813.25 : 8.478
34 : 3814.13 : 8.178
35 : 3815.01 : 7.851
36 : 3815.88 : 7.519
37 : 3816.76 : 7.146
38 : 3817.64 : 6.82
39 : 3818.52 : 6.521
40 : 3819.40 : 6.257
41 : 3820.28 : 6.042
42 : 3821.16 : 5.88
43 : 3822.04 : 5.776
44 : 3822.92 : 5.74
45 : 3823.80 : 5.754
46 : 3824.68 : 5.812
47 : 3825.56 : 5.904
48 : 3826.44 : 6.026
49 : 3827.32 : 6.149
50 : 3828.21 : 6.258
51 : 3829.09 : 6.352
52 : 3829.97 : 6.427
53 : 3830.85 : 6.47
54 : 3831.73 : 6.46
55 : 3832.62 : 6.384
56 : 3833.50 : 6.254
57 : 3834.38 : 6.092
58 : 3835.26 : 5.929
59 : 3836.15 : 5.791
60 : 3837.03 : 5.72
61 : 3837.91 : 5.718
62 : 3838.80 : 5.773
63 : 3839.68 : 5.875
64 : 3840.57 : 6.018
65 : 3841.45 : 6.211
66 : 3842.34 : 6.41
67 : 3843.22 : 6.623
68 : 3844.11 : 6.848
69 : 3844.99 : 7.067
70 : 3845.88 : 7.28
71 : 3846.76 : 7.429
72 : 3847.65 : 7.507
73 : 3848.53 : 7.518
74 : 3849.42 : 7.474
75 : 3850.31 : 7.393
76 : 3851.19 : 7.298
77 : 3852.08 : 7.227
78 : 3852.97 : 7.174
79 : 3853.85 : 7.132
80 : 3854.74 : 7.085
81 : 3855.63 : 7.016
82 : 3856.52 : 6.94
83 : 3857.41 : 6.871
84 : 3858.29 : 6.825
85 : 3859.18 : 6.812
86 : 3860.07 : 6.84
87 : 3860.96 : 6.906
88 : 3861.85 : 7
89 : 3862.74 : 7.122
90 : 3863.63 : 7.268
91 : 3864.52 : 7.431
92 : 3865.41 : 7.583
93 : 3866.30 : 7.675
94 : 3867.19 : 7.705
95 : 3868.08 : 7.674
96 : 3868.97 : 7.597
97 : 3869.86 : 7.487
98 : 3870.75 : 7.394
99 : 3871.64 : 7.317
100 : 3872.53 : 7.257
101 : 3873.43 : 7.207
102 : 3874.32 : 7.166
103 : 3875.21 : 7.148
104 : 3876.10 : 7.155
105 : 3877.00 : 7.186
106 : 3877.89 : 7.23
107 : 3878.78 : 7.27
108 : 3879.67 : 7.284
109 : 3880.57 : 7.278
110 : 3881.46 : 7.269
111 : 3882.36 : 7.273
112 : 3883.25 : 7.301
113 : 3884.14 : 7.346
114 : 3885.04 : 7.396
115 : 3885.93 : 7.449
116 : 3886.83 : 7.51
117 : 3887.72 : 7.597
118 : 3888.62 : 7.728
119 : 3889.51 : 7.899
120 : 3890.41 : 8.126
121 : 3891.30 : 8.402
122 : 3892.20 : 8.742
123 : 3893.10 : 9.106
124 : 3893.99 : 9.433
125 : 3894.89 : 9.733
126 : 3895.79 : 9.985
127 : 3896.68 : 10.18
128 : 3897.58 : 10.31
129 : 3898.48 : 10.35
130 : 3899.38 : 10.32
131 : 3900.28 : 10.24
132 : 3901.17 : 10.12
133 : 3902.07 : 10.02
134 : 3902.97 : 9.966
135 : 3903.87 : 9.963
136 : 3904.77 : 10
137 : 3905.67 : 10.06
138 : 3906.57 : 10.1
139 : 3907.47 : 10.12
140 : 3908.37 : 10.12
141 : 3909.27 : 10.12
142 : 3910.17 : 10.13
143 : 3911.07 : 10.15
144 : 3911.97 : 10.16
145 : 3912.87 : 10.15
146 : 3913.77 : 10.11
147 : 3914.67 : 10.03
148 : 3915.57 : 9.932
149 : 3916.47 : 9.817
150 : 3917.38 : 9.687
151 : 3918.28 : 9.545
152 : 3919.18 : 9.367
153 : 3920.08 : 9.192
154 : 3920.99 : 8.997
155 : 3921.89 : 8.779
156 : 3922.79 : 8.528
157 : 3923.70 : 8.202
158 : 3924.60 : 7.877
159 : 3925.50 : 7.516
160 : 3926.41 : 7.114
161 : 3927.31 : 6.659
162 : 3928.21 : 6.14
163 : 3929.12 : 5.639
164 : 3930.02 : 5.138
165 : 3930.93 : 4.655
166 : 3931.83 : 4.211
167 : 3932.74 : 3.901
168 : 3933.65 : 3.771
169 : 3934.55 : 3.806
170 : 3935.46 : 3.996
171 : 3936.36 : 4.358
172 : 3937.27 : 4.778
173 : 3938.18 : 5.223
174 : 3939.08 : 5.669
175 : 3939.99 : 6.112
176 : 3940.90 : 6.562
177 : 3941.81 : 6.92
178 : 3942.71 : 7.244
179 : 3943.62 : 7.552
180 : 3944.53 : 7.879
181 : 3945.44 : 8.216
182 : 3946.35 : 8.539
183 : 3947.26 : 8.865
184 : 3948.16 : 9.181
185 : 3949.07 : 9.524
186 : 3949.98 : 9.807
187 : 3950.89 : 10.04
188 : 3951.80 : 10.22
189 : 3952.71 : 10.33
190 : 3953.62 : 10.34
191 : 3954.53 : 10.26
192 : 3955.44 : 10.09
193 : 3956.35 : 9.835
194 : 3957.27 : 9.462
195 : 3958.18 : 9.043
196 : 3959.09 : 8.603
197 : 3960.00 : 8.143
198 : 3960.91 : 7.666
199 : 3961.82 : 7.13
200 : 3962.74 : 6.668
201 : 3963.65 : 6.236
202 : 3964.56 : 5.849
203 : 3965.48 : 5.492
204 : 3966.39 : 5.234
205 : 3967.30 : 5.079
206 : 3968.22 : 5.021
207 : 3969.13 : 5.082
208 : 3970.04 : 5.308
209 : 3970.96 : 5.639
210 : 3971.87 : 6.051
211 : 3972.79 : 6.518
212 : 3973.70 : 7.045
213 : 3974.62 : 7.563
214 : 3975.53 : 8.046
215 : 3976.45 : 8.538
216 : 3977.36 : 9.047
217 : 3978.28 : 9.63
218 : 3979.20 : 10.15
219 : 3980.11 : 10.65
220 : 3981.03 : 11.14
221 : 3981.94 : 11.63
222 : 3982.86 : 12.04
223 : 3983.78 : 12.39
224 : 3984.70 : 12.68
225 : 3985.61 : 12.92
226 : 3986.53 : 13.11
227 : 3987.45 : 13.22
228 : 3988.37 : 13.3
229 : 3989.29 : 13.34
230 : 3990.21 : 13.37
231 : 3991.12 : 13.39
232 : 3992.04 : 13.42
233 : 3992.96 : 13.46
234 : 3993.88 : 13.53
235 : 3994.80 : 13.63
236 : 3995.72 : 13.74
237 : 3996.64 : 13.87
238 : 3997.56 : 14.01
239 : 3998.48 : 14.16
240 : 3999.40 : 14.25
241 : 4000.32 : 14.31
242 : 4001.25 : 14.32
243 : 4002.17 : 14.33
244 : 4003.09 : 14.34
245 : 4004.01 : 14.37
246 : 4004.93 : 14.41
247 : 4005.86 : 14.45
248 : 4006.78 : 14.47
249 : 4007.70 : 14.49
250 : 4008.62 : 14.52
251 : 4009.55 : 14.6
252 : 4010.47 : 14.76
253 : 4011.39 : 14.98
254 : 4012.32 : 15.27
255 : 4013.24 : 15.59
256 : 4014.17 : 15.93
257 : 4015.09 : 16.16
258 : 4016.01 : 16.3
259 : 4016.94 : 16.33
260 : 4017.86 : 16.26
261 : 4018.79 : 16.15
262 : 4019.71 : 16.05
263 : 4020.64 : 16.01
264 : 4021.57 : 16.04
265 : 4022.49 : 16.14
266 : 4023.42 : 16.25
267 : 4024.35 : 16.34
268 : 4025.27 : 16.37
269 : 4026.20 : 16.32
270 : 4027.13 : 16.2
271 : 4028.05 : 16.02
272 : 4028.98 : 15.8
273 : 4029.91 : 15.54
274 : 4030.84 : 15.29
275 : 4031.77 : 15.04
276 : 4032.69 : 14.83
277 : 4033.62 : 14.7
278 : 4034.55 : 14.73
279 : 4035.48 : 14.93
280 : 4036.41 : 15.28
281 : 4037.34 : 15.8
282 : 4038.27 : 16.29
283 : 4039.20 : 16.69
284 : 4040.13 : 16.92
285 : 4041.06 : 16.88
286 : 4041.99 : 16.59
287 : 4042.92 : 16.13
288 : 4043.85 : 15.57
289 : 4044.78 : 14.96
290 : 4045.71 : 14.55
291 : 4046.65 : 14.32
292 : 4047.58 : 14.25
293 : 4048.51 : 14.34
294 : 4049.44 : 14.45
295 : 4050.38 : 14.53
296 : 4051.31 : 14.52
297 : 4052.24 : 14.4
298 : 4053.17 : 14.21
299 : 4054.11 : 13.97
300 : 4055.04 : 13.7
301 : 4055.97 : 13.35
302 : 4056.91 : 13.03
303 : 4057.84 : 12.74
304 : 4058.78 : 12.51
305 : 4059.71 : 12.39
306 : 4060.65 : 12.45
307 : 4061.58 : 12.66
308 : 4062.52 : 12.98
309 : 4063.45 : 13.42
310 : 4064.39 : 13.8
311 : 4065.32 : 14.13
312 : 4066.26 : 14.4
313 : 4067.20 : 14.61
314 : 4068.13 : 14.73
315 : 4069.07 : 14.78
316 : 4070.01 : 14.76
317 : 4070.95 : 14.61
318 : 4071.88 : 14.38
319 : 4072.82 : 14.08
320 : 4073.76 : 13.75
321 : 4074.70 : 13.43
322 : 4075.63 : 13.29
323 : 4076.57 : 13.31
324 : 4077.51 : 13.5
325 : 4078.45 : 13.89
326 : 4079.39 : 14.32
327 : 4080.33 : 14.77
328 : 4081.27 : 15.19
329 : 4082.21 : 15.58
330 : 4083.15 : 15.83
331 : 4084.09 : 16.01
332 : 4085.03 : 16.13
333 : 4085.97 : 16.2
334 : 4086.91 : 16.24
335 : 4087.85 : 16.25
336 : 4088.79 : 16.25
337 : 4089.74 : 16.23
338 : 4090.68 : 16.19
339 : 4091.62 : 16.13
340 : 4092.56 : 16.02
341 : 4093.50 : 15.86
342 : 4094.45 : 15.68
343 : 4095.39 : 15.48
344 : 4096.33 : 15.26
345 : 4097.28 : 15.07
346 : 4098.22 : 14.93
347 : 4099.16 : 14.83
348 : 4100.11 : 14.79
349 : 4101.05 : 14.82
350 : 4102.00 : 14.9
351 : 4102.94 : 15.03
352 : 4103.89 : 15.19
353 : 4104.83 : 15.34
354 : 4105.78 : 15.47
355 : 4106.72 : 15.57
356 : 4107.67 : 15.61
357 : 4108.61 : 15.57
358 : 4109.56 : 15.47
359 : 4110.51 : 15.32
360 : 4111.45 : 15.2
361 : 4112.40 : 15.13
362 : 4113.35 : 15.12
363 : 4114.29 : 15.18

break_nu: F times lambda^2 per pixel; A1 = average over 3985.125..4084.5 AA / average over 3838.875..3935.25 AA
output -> 2.00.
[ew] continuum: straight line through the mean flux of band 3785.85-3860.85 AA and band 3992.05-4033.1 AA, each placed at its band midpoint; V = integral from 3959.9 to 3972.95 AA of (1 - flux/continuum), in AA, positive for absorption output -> 7.1 AA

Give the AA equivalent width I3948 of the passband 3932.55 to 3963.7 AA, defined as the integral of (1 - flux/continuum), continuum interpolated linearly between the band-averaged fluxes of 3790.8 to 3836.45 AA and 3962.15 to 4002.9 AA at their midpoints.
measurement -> 6.87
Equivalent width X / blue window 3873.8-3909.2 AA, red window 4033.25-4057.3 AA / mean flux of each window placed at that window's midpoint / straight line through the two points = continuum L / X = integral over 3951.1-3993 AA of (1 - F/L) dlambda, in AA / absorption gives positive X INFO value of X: 9.5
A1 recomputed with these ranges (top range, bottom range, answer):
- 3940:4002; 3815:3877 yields 1.54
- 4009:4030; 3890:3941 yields 2.03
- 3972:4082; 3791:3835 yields 2.16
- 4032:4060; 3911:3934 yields 1.99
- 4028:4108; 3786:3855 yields 2.35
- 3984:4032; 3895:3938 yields 1.85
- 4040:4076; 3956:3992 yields 1.63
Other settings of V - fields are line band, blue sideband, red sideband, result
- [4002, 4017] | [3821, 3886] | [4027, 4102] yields -2.6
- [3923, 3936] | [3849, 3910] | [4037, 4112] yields 5.5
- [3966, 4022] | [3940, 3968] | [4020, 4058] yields -3.4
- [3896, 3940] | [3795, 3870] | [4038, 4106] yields 6.7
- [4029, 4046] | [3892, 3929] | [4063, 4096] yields -2.5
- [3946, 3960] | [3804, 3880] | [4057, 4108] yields 1.3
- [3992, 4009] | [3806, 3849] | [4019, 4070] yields -1.1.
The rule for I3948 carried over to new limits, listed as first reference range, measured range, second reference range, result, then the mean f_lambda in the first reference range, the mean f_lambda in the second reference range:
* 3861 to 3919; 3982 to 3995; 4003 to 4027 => 0.9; 8.61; 15.5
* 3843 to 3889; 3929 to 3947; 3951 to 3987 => 5.4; 7.26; 8.63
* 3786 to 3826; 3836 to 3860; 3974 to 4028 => 5.8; 7.58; 13.8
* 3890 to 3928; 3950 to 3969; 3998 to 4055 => 6.2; 9.44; 15.3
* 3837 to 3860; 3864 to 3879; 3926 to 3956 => -1.1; 6.84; 7.07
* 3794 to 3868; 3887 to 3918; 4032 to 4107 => -0.9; 7.07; 14.8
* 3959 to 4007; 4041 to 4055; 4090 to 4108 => -1.6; 10.6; 15.4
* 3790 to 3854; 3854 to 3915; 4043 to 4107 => 4.5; 7.1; 14.6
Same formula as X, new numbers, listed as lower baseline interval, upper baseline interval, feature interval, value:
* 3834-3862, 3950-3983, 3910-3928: -3.4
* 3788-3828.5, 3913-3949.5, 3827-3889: 3.3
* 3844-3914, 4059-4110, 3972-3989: 1.5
